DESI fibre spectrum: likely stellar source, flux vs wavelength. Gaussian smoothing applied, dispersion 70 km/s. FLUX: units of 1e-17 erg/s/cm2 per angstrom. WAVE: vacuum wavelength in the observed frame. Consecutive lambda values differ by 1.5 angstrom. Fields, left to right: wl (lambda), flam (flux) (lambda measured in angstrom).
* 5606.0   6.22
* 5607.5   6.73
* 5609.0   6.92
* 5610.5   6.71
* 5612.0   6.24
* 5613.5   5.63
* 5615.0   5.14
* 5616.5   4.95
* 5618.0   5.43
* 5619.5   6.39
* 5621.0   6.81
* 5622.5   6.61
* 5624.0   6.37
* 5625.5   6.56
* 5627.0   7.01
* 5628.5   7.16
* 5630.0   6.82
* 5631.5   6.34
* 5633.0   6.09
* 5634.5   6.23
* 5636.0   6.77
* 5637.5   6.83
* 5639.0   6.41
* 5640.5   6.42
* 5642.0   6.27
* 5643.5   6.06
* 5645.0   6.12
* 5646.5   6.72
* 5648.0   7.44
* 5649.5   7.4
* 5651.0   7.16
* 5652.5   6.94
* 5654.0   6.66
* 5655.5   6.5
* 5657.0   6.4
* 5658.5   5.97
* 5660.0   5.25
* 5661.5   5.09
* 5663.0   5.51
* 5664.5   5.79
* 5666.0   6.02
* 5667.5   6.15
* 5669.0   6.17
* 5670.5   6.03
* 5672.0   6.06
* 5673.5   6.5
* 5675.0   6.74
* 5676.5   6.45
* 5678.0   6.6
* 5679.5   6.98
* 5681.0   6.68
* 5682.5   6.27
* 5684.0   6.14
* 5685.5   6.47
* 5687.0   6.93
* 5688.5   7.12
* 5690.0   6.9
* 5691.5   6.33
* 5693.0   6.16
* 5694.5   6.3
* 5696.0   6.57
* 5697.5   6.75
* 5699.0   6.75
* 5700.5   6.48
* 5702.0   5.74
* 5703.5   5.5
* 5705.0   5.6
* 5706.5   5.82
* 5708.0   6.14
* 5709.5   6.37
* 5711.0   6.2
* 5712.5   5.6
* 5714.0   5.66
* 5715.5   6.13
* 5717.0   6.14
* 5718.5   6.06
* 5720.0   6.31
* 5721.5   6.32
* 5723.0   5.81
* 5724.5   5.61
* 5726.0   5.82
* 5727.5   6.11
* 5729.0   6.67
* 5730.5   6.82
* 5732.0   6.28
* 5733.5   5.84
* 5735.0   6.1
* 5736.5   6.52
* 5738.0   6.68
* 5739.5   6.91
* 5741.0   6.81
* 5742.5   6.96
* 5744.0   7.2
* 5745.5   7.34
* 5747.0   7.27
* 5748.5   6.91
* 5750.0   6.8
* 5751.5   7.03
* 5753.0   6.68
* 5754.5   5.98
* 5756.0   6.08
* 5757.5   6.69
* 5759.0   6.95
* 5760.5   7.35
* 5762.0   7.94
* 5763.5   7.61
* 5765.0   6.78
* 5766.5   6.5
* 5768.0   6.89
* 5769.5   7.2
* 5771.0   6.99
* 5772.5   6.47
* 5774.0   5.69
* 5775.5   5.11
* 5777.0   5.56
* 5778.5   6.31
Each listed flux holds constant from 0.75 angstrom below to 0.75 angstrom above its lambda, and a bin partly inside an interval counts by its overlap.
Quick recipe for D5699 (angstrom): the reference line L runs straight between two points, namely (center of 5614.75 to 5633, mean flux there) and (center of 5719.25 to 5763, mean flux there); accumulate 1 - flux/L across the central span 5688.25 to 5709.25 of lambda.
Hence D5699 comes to 0.7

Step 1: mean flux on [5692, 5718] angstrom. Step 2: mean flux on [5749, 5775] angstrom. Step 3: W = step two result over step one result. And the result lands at 1.1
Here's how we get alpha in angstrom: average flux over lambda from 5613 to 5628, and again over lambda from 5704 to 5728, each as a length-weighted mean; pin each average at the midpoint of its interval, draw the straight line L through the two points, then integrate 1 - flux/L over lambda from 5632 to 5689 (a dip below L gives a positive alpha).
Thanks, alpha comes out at -3.2 angstrom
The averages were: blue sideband 6.12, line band 6.4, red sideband 5.97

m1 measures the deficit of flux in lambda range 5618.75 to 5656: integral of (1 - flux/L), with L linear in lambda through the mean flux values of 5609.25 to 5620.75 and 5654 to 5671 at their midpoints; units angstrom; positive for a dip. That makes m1 -4.7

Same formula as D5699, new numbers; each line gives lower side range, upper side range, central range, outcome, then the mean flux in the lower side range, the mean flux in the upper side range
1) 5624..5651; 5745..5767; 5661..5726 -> 5.4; 6.63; 6.93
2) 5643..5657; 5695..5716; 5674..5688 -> -0.4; 6.77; 6.1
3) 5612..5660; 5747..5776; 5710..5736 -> 2.2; 6.42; 6.75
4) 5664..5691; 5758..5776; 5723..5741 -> 1.0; 6.45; 6.81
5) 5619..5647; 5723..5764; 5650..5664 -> 0.8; 6.53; 6.68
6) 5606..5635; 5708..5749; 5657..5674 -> 1.2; 6.32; 6.38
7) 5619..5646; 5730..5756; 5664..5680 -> 0.6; 6.52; 6.69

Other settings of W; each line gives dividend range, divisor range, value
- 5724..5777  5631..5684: 1.04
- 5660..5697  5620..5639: 0.95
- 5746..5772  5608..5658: 1.07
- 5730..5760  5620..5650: 1.01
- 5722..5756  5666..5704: 1.02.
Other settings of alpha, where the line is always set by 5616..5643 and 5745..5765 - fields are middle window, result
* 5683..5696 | 0.27 angstrom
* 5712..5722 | 1.12 angstrom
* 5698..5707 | 0.97 angstrom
